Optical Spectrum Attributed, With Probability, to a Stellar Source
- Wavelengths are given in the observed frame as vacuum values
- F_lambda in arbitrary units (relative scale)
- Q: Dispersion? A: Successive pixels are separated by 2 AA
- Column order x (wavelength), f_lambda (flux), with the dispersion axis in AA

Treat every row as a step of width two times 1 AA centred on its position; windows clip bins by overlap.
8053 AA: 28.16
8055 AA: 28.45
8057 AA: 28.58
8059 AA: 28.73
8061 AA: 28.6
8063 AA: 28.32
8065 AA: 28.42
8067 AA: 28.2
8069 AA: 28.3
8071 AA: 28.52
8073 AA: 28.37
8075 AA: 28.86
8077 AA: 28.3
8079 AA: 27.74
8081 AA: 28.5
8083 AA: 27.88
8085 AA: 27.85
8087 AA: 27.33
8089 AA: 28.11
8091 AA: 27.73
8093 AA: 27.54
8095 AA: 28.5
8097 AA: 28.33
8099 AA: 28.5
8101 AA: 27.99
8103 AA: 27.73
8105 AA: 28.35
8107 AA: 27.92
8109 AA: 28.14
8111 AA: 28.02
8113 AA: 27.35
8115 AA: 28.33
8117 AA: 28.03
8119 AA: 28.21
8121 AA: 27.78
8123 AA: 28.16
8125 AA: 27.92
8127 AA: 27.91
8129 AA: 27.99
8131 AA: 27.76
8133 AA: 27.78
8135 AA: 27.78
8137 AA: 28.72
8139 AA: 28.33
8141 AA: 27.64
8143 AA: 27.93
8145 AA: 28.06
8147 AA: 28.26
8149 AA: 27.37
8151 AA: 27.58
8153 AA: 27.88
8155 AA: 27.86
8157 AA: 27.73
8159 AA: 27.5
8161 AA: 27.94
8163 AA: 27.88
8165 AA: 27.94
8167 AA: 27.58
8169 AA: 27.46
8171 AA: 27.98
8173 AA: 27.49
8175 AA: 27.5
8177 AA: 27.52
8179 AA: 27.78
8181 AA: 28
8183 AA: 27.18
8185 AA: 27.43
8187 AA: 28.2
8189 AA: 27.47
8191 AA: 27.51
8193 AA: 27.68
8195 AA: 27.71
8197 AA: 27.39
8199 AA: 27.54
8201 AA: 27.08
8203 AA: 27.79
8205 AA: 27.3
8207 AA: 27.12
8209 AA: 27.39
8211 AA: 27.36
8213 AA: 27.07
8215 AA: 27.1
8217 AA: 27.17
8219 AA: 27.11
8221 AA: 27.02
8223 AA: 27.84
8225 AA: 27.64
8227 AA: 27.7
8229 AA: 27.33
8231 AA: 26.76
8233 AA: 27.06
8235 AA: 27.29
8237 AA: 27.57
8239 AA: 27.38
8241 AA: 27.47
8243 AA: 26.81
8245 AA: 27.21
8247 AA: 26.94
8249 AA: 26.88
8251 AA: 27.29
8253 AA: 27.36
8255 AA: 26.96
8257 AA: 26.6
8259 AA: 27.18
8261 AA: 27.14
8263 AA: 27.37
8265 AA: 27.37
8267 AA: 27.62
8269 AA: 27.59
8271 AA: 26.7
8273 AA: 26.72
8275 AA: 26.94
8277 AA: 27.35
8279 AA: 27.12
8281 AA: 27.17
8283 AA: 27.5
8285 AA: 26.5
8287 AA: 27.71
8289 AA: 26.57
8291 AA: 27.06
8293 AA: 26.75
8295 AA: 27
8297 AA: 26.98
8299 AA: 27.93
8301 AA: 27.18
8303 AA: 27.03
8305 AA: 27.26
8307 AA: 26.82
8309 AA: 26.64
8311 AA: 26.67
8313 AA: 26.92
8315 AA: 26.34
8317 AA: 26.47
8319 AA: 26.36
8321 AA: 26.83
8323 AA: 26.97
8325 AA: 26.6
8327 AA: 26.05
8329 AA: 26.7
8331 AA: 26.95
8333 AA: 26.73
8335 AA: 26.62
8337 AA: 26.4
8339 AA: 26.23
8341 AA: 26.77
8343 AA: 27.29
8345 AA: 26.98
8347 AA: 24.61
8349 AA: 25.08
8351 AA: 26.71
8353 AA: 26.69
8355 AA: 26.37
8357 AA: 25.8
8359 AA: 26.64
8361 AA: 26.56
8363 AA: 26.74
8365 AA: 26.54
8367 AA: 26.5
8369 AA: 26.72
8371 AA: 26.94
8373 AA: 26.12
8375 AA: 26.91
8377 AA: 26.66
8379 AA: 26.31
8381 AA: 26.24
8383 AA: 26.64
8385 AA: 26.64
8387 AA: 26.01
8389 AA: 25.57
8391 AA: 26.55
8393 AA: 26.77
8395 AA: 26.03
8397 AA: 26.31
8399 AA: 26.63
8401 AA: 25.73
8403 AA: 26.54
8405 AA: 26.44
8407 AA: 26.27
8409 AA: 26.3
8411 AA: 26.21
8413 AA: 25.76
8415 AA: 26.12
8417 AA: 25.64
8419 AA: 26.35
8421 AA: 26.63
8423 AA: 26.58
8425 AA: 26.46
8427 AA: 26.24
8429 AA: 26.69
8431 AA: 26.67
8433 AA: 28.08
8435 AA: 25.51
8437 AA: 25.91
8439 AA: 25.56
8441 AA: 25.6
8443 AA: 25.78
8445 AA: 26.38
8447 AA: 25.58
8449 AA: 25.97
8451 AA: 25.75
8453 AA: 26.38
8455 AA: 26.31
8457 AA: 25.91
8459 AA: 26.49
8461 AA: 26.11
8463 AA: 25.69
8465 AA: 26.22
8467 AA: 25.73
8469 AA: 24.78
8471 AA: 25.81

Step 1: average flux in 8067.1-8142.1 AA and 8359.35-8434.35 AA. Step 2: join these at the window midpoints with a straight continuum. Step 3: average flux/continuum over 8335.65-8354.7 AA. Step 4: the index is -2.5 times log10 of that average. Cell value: 0.02 mag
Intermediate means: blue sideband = 28.1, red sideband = 26.4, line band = 26.3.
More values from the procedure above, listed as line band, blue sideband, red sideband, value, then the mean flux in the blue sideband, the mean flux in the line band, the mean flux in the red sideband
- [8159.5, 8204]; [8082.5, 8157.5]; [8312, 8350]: 0.00 mag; 28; 27.6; 26.5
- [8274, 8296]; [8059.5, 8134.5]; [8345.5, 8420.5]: -0.01 mag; 28.1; 27.1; 26.3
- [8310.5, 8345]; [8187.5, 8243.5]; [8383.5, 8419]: 0.00 mag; 27.4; 26.7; 26.2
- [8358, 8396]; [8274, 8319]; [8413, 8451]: 0.00 mag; 27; 26.5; 26.2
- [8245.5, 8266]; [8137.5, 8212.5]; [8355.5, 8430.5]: 0.00 mag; 27.7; 27.1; 26.4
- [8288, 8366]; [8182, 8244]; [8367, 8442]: 0.00 mag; 27.4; 26.6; 26.3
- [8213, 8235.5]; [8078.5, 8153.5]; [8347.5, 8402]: 0.00 mag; 28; 27.3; 26.4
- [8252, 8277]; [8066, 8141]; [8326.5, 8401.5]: 0.00 mag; 28.1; 27.1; 26.4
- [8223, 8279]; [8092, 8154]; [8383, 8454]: 0.00 mag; 28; 27.2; 26.2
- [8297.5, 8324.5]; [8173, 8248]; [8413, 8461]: 0.00 mag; 27.4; 26.9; 26.2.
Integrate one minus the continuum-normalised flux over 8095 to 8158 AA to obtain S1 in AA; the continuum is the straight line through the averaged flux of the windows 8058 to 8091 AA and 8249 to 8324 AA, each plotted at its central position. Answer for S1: -0.1 AA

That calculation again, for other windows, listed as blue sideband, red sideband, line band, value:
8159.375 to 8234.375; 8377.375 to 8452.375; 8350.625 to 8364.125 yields 0.0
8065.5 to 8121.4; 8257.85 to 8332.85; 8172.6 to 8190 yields 0.0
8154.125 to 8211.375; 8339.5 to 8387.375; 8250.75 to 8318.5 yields -0.3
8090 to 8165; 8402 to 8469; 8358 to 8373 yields 0.0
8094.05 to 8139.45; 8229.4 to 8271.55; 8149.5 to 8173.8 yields 0.0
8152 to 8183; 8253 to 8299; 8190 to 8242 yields 0.2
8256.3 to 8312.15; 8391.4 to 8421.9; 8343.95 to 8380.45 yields 0.2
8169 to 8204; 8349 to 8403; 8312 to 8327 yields 0.1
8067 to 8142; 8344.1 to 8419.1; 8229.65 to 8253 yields 0.0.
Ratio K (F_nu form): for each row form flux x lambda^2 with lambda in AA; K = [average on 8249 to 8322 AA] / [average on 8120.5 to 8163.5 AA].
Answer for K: 1.0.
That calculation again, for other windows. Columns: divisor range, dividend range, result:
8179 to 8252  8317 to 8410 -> 1.00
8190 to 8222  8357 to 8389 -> 1.01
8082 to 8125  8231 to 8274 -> 1.01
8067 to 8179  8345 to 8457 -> 1.01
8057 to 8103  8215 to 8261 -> 1.00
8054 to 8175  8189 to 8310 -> 1.00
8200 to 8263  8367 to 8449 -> 1.01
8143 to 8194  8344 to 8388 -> 1.00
